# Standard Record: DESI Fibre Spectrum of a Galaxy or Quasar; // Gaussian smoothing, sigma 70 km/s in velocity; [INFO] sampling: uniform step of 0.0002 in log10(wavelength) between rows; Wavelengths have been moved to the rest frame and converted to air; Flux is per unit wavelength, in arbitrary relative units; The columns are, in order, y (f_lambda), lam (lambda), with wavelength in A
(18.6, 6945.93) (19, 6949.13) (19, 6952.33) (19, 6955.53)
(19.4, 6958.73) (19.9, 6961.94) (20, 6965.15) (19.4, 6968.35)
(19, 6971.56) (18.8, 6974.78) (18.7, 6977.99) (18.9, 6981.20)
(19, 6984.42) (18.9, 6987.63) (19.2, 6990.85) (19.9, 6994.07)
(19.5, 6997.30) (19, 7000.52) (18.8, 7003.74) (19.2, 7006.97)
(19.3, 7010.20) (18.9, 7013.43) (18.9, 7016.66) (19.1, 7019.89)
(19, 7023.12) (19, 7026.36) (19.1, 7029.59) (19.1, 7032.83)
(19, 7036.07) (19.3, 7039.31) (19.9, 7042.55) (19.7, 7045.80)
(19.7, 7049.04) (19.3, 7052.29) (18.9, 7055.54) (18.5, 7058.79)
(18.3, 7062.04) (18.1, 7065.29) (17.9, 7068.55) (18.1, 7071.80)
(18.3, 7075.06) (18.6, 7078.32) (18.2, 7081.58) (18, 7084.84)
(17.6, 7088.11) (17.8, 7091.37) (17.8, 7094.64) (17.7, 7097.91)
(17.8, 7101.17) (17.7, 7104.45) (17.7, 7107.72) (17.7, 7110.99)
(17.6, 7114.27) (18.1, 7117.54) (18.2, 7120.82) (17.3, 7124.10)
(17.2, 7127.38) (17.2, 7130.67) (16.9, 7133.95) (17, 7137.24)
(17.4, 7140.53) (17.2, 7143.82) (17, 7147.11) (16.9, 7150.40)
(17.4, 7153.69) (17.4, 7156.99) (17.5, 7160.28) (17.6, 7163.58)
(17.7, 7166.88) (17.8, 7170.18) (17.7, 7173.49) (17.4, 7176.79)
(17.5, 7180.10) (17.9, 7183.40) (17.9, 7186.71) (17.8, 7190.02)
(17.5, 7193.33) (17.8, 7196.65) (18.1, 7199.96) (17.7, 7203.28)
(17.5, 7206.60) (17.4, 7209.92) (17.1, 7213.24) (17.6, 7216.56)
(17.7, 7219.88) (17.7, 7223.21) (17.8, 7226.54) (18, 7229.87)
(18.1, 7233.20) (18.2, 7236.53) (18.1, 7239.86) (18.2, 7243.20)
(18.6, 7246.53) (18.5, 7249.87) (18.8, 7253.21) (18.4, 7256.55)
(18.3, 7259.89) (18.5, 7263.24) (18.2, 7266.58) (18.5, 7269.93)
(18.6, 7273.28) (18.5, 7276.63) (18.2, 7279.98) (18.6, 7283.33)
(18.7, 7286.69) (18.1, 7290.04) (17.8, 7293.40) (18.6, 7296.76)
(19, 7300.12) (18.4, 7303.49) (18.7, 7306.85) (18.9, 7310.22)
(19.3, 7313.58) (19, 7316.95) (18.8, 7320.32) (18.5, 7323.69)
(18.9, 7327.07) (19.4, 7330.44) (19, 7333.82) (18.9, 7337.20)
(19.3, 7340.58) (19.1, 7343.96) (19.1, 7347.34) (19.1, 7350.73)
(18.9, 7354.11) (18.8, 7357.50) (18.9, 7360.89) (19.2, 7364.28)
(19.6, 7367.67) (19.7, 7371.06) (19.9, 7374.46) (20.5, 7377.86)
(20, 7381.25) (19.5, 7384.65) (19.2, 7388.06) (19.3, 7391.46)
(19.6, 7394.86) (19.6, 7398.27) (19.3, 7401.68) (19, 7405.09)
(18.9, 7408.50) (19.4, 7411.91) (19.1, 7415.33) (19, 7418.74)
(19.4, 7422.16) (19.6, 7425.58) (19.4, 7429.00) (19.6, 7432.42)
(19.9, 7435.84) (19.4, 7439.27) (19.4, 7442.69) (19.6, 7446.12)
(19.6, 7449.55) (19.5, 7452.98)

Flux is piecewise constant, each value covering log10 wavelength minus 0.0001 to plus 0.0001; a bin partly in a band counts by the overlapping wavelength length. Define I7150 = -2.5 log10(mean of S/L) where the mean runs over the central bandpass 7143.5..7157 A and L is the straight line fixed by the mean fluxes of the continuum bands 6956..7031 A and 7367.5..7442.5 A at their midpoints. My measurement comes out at 0.13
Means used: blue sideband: 19.2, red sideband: 19.5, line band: 17.2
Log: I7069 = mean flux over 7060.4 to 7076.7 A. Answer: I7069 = 18.1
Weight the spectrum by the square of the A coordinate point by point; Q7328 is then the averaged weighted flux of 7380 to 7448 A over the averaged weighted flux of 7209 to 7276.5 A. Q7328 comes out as 1.1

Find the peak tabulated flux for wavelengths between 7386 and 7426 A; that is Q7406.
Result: 19.6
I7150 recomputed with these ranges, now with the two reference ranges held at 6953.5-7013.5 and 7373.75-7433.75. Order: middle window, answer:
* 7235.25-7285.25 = 0.055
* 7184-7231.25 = 0.097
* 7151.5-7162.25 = 0.112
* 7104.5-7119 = 0.088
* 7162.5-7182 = 0.100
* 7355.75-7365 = 0.028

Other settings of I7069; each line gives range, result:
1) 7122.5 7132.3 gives 17.2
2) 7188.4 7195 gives 17.6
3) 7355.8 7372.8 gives 19.2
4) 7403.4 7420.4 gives 19.1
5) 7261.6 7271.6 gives 18.4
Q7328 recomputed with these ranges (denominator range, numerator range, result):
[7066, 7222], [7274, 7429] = 1.15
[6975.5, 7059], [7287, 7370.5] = 1.08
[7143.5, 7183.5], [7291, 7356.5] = 1.13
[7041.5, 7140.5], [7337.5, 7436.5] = 1.16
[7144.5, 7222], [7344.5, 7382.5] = 1.16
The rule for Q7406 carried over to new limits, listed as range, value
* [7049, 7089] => 19.7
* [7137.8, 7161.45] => 17.5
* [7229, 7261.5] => 18.8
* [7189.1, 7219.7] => 18.1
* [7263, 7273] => 18.5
